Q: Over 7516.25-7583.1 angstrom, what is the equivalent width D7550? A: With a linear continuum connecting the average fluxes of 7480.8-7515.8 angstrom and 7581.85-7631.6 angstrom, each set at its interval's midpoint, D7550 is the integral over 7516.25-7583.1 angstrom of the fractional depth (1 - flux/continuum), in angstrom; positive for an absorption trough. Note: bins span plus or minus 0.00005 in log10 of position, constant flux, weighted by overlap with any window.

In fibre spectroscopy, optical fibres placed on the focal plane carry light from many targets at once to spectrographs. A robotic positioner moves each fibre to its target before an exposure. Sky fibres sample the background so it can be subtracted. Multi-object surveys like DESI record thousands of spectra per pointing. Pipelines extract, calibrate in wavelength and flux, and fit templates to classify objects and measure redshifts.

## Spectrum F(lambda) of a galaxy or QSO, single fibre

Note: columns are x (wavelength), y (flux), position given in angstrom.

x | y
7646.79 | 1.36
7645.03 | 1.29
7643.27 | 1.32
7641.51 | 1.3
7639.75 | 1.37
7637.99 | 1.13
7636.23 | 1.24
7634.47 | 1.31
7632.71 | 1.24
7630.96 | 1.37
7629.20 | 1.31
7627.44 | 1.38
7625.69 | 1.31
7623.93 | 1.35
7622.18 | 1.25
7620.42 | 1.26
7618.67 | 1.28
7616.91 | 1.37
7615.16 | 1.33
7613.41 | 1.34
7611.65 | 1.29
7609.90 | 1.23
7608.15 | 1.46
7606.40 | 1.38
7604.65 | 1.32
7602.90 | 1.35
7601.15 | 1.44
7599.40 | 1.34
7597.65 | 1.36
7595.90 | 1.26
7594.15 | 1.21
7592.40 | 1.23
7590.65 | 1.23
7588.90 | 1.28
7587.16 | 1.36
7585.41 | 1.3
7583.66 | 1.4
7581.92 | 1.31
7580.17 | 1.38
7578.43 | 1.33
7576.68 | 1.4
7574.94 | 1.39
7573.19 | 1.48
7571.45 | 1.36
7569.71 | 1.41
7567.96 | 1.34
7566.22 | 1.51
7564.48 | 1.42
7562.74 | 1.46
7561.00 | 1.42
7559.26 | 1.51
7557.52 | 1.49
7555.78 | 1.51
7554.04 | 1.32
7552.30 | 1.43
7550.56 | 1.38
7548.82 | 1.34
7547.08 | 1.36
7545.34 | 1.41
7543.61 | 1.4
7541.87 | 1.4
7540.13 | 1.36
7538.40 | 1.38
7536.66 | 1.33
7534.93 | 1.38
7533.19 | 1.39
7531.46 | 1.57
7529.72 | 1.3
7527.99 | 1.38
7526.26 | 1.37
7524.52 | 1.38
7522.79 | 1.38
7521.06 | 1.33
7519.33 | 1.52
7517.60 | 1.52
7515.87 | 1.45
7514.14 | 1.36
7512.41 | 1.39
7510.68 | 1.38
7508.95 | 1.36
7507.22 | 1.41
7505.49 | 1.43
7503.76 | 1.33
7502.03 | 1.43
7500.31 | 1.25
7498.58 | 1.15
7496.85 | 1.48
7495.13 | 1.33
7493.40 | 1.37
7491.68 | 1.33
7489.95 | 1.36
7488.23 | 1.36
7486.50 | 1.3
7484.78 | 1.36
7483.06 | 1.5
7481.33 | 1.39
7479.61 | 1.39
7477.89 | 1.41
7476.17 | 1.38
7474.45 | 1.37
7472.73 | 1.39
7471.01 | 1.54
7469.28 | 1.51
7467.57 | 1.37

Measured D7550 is -3.0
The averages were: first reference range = 1.36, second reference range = 1.32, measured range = 1.4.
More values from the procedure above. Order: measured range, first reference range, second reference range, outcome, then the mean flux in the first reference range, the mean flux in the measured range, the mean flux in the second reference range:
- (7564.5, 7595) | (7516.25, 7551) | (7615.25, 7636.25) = 0.05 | 1.39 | 1.35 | 1.31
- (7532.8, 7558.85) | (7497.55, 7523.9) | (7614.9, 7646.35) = -0.72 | 1.38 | 1.39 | 1.3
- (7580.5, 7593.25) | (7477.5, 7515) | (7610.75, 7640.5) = 0.15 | 1.37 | 1.3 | 1.3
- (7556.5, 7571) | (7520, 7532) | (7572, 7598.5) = -1.02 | 1.38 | 1.44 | 1.33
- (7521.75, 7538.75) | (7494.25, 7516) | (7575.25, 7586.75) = -0.32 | 1.36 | 1.39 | 1.36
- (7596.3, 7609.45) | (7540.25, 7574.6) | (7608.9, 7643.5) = -0.30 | 1.42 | 1.37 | 1.3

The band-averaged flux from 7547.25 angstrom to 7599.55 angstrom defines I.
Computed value 1.37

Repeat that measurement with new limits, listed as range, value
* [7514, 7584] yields 1.4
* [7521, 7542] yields 1.38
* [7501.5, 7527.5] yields 1.4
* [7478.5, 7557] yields 1.38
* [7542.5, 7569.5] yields 1.42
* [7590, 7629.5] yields 1.32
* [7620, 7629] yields 1.31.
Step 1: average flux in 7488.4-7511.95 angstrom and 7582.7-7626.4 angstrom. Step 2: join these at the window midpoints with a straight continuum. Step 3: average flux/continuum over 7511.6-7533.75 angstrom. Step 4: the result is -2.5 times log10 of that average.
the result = -0.05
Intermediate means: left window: 1.36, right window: 1.32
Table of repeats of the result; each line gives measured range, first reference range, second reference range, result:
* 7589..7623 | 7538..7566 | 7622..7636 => 0.027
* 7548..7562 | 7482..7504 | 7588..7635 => -0.074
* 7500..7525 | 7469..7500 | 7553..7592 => -0.012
